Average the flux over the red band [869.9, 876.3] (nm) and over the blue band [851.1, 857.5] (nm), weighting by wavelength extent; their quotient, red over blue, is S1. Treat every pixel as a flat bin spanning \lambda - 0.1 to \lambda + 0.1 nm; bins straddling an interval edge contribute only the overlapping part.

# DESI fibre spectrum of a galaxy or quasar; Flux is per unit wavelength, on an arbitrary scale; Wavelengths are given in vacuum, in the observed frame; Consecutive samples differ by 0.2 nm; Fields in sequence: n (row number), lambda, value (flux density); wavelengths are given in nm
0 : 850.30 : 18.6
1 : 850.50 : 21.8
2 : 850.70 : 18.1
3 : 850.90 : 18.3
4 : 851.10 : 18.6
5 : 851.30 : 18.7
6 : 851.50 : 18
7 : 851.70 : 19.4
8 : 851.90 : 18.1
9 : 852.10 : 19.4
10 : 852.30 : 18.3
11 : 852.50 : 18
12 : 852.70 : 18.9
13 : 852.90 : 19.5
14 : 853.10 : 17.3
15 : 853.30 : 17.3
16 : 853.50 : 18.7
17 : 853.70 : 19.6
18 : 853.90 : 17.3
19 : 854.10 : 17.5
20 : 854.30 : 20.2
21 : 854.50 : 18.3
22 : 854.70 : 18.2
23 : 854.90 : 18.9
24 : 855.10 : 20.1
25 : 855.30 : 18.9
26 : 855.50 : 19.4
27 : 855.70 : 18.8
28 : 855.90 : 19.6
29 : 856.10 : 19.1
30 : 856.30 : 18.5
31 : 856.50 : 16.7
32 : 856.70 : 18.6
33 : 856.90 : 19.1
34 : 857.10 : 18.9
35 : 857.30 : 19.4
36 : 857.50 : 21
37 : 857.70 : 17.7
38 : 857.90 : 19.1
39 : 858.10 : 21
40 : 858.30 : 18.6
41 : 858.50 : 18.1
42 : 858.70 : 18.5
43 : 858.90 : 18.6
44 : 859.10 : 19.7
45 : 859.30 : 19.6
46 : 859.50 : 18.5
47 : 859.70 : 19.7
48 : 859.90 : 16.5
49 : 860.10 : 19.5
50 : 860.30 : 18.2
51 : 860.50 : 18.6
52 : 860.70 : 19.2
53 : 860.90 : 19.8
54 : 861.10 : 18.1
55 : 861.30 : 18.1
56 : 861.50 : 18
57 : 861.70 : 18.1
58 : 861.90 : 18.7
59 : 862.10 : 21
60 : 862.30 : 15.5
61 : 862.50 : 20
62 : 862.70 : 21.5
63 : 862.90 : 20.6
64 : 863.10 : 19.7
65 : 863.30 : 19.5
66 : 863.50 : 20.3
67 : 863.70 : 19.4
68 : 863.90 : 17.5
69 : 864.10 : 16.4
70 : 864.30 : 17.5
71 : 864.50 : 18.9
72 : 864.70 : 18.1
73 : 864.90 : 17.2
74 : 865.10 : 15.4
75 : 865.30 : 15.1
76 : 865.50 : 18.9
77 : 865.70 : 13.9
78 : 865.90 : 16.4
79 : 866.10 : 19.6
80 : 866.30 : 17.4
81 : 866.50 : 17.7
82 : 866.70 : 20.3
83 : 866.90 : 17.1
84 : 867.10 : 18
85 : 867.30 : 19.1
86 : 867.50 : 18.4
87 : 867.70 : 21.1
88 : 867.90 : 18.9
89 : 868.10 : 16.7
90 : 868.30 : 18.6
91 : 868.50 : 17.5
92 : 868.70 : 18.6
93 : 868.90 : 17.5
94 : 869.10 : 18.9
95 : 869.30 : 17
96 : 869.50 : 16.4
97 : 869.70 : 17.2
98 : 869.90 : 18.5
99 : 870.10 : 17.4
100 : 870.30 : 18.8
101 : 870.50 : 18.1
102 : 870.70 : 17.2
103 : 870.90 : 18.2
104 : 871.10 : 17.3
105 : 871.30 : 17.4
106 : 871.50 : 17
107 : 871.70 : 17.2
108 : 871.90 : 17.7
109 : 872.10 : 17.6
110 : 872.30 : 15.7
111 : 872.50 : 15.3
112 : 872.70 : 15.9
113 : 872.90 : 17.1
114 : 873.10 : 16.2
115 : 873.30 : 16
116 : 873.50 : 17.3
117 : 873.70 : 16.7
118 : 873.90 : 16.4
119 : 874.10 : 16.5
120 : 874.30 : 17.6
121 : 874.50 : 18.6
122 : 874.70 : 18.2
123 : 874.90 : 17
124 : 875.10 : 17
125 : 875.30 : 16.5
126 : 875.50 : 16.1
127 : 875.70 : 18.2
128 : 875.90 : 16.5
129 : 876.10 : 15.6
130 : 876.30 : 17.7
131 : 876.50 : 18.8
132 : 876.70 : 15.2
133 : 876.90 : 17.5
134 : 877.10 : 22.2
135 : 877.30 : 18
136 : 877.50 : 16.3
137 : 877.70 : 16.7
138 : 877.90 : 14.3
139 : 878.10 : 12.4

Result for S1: 0.9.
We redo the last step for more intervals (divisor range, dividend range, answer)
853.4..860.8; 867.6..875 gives 0.92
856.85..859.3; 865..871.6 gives 0.93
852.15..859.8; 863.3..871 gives 0.95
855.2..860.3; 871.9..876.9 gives 0.89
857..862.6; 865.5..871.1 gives 0.95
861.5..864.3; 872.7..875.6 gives 0.89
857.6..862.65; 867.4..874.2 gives 0.93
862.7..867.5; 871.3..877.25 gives 0.95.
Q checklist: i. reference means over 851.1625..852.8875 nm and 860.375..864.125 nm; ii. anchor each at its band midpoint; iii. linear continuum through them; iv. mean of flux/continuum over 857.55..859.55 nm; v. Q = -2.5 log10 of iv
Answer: -0.008 mag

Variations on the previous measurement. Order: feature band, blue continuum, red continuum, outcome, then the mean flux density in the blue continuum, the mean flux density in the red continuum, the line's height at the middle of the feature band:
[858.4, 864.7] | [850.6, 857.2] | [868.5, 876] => -0.05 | 18.6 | 17.2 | 18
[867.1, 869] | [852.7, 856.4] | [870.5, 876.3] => -0.06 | 18.7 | 17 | 17.5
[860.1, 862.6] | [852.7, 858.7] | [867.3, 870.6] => -0.01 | 18.8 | 18.1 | 18.5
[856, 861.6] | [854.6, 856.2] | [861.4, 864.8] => 0.01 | 19.1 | 18.9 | 19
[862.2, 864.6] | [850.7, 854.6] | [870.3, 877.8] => -0.06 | 18.5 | 17.2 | 17.8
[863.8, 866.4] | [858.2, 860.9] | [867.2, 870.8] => 0.08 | 18.8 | 18.1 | 18.4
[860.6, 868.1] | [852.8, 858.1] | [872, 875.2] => -0.03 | 18.8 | 16.8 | 17.8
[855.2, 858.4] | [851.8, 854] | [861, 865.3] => -0.03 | 18.4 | 18.5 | 18.4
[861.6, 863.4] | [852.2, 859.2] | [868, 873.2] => -0.07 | 18.8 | 17.3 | 18.1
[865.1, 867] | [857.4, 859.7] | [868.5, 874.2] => 0.04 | 19.2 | 17.2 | 18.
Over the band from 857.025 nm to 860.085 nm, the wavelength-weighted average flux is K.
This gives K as 19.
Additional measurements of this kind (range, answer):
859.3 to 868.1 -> 18.4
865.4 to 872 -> 17.9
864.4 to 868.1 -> 17.8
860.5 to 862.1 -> 18.7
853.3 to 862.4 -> 18.8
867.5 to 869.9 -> 18.1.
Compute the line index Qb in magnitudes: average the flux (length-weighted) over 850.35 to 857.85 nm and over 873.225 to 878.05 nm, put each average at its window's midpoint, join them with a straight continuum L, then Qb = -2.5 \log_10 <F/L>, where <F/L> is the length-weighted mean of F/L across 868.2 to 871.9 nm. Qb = -0.01 mag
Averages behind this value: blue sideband 18.8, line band 17.7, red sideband 17.1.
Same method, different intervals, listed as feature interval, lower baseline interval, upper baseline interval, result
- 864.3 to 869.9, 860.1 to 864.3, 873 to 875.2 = 0.02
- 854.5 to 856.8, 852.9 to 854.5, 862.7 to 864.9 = -0.02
